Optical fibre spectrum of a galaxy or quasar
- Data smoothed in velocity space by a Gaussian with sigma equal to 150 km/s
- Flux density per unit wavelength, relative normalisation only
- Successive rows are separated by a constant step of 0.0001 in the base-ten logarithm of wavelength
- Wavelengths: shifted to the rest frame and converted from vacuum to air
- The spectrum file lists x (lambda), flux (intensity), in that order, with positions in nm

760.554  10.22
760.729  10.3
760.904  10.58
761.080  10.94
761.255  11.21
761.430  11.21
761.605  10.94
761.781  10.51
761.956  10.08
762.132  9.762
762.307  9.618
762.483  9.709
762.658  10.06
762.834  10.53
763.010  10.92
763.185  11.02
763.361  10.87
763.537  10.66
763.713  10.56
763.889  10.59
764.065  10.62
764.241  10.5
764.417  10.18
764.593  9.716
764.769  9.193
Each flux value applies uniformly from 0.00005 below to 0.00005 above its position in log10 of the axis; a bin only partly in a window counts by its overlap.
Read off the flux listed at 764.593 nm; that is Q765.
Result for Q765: 9.716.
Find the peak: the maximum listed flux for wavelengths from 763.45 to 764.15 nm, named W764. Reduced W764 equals 10.66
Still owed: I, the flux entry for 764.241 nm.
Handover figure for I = 10.5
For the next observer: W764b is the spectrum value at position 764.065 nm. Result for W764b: 10.62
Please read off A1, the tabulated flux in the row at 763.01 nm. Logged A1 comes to 10.92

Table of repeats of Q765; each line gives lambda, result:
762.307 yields 9.618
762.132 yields 9.762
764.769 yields 9.193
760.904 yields 10.58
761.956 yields 10.08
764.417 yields 10.18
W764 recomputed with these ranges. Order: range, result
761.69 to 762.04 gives 10.51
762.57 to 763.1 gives 10.92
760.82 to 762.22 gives 11.21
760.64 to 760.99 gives 10.58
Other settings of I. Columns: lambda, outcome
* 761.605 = 10.94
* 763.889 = 10.59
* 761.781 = 10.51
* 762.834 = 10.53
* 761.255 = 11.21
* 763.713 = 10.56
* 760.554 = 10.22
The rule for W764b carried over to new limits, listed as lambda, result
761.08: 10.94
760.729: 10.3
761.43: 11.21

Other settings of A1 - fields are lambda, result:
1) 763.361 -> 10.87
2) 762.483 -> 9.709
